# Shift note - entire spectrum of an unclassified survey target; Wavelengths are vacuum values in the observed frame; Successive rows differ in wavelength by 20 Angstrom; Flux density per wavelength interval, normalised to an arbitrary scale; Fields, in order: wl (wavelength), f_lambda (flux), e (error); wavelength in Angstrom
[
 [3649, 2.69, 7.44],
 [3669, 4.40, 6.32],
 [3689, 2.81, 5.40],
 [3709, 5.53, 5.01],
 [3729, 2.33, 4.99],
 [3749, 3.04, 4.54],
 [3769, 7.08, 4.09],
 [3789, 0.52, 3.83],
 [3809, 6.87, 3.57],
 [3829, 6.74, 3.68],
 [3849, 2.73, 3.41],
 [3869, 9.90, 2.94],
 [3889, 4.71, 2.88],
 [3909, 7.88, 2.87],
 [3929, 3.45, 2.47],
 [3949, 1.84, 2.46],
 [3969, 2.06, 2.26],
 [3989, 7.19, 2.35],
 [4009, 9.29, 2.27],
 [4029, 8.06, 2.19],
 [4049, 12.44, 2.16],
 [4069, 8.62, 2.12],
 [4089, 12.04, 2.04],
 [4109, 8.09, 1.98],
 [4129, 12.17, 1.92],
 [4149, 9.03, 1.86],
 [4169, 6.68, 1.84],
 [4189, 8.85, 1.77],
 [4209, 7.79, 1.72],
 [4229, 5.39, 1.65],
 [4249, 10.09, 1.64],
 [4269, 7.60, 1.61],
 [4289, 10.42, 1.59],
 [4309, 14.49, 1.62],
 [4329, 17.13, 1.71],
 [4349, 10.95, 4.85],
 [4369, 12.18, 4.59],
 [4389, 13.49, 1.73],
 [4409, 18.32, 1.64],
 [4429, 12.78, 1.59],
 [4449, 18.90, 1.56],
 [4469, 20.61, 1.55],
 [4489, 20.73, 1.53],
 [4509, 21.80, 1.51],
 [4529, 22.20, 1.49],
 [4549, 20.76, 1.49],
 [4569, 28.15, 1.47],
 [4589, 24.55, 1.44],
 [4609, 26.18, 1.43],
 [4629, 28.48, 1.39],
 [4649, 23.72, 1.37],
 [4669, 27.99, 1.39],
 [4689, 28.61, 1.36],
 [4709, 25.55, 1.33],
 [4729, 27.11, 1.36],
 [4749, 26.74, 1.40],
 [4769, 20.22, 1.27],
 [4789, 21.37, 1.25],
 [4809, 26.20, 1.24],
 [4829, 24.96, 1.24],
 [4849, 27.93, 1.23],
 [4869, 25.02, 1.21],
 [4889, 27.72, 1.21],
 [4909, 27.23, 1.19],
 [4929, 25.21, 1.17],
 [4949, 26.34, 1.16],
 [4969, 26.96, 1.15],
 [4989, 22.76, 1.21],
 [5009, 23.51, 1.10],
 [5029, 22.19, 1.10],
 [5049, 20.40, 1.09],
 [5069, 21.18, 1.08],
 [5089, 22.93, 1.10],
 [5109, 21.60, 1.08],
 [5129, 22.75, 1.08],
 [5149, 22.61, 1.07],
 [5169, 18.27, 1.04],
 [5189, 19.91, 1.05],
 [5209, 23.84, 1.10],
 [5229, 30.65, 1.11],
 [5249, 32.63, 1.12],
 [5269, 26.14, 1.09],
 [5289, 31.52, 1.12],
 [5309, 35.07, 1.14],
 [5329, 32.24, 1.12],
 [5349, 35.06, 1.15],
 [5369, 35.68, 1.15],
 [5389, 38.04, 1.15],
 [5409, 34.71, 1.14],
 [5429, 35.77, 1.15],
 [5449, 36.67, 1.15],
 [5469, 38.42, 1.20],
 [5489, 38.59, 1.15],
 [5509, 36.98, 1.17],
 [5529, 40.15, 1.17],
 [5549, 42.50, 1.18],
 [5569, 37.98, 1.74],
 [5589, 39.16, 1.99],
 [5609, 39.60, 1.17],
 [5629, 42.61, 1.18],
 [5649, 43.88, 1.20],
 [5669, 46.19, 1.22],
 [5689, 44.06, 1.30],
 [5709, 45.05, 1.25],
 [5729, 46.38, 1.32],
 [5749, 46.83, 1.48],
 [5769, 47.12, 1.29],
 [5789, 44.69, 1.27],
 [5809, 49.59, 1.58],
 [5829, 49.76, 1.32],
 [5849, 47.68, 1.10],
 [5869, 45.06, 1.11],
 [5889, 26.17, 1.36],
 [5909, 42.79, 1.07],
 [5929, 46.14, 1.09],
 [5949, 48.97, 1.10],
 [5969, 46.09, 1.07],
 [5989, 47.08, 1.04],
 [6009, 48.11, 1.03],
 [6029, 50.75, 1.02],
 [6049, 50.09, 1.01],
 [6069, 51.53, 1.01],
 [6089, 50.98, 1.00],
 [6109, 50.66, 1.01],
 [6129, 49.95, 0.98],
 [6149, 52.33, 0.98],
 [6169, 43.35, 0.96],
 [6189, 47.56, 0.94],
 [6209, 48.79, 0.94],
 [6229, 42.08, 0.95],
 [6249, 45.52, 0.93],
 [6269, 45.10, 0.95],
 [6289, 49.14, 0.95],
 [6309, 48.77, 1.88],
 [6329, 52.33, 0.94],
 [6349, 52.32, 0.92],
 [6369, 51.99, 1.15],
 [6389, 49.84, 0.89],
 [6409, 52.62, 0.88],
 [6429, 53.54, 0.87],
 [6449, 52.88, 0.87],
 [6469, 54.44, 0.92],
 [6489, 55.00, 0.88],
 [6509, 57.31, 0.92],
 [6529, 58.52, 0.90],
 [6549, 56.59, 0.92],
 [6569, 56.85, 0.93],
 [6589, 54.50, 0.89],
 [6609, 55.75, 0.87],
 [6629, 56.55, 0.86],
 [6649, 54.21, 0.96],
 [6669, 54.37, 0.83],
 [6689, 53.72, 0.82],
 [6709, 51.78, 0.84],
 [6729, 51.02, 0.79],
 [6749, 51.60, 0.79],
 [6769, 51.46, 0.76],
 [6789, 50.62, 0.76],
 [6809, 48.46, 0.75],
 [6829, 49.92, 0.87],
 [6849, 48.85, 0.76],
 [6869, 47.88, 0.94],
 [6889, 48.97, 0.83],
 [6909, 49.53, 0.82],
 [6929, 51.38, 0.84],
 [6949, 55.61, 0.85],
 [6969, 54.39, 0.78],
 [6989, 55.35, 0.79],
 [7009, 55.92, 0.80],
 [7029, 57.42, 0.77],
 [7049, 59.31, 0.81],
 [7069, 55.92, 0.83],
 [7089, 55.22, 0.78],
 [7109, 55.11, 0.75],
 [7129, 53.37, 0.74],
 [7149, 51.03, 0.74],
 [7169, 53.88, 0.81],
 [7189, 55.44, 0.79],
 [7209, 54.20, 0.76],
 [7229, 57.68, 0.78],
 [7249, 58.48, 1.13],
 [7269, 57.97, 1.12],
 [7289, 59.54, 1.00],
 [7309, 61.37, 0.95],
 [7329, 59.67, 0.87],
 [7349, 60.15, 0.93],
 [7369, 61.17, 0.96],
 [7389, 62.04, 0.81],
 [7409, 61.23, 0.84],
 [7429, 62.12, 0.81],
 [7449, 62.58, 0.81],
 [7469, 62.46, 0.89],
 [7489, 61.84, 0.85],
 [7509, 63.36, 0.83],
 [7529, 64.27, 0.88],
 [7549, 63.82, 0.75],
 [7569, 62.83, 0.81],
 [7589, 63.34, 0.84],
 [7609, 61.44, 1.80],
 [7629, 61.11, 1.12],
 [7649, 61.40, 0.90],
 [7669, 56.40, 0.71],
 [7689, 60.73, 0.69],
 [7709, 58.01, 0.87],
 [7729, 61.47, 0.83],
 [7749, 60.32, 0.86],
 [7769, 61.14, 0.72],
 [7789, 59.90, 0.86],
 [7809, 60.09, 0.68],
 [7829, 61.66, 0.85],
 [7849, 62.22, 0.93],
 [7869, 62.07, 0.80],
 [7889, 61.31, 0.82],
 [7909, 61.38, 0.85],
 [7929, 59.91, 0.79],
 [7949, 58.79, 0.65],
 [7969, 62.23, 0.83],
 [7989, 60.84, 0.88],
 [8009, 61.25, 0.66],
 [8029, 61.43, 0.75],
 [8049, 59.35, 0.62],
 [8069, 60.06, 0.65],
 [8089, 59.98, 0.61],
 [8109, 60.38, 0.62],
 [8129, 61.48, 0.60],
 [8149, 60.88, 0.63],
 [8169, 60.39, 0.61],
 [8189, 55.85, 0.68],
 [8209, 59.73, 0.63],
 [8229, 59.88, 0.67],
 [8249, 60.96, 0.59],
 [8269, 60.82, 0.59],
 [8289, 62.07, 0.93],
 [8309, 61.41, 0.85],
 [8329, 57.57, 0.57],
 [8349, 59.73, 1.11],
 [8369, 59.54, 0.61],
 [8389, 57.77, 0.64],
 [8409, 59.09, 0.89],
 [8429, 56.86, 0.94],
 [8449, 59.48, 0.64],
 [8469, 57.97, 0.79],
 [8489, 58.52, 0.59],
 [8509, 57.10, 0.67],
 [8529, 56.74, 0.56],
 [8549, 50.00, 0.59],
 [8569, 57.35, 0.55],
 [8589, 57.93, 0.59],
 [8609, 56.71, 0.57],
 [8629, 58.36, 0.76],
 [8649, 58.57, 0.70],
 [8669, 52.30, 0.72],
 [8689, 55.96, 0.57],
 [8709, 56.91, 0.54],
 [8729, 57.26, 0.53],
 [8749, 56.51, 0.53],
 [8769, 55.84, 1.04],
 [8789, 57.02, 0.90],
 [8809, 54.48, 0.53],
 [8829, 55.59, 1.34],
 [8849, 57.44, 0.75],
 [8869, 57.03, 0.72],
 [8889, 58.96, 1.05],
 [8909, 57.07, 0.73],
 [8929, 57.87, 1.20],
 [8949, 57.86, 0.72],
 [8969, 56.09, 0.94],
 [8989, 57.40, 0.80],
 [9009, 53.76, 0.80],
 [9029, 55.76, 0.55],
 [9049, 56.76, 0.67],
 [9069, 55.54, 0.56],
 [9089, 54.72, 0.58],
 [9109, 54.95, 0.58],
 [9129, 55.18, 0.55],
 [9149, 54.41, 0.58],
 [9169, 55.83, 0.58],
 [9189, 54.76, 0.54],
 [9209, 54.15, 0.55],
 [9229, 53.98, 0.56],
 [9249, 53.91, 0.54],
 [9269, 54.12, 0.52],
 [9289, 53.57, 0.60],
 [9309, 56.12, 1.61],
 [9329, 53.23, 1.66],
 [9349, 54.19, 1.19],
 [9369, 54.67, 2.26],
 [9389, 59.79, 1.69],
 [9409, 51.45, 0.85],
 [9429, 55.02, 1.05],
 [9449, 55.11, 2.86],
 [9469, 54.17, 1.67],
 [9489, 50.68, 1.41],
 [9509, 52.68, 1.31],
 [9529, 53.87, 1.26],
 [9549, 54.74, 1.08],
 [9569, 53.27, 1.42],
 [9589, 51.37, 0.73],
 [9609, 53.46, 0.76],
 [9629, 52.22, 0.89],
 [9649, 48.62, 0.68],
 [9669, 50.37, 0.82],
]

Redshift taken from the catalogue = 0.000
